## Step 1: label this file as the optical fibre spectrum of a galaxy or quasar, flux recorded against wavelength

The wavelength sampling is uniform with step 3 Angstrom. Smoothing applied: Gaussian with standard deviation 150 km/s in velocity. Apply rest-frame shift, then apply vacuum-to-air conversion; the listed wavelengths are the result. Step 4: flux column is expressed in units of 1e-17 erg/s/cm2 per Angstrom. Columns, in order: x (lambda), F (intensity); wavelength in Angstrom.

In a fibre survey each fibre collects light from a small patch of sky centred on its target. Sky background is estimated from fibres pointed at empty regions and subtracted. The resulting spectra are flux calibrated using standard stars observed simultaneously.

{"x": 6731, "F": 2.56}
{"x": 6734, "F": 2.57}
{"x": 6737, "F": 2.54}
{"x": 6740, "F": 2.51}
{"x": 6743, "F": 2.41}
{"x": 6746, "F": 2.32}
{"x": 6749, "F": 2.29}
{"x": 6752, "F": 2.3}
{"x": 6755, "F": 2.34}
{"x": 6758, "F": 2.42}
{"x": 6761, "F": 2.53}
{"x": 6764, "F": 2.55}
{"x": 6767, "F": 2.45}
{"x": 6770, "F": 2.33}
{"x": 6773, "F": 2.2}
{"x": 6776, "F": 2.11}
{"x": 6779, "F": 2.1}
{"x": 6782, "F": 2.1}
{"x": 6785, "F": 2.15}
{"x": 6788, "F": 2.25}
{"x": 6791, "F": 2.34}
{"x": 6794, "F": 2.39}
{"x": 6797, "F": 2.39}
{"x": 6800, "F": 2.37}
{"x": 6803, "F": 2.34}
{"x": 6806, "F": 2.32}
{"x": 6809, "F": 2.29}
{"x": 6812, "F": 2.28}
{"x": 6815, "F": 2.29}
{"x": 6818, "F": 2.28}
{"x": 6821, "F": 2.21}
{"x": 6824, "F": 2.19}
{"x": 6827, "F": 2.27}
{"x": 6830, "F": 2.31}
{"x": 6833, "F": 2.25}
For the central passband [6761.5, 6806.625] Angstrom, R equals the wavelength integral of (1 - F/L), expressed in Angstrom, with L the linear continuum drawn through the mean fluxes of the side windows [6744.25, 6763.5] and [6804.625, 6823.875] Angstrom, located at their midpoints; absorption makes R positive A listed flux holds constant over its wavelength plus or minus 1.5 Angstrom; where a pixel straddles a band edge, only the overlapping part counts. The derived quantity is 0.5 Angstrom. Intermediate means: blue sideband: 2.38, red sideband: 2.27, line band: 2.3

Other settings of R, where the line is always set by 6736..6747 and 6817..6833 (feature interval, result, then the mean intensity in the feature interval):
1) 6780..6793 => 0.7 Angstrom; 2.21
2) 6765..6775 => 0.2 Angstrom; 2.33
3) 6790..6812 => -0.4 Angstrom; 2.34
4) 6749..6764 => 0.1 Angstrom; 2.4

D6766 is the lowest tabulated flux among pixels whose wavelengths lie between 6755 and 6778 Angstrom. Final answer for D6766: 2.11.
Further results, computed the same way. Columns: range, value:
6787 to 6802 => 2.25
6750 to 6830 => 2.1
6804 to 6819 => 2.28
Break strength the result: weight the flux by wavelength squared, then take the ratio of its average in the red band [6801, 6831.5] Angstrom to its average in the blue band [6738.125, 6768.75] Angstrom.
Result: 0.96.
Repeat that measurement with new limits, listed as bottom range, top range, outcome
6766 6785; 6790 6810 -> 1.07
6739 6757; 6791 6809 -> 1.01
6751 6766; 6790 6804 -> 0.98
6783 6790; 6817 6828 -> 1.02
